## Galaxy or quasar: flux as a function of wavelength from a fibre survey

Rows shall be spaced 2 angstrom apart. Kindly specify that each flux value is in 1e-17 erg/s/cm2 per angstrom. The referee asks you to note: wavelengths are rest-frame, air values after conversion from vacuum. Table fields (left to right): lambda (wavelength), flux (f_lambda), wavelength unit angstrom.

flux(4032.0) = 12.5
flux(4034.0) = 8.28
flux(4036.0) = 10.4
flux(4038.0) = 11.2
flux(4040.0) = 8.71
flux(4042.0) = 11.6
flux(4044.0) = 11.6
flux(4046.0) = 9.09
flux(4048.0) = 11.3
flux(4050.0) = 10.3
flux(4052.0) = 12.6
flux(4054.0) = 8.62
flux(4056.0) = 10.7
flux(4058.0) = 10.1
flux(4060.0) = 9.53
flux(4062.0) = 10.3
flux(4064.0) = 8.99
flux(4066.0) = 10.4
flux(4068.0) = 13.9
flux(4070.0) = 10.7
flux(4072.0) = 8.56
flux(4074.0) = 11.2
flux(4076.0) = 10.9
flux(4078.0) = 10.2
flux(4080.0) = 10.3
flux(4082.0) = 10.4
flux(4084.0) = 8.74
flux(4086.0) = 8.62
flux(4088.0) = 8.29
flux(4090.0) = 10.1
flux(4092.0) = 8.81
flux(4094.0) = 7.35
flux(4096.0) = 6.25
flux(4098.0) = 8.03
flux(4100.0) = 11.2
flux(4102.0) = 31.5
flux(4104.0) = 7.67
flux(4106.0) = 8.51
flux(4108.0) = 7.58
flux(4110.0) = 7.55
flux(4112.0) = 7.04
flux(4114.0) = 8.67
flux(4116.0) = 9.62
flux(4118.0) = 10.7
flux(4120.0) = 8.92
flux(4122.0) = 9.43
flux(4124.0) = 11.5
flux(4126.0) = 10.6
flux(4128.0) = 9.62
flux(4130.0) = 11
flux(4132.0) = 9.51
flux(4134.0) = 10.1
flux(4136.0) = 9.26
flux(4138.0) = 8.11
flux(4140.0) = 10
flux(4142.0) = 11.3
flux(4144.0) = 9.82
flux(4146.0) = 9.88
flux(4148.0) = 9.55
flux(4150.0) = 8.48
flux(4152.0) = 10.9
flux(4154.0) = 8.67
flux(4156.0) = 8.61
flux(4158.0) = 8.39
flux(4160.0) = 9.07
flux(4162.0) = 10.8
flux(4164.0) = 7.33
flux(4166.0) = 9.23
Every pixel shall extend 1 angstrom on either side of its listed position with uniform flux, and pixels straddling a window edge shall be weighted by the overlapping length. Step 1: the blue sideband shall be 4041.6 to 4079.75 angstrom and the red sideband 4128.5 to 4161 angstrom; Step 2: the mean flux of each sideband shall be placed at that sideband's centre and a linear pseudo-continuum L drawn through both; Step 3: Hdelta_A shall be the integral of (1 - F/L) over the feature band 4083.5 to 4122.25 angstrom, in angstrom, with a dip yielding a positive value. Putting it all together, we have 1.1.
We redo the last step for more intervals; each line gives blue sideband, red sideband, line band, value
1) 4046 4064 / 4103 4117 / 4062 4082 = -2.0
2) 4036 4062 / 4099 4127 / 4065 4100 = 3.2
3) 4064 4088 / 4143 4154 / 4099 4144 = -2.5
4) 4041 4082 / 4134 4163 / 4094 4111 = -1.3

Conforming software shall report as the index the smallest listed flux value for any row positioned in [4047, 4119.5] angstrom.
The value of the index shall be 6.25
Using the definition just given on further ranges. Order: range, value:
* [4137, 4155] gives 8.11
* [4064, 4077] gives 8.56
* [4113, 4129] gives 8.67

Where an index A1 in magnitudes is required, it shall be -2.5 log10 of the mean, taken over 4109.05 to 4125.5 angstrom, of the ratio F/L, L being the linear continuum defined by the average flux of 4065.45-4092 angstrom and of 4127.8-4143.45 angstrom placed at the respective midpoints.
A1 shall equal 0.08 mag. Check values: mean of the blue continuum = 10.1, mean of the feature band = 9.23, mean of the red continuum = 9.87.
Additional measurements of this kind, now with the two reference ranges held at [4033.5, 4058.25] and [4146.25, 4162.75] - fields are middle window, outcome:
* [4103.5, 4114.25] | 0.246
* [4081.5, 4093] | 0.100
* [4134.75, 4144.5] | -0.028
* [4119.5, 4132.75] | -0.060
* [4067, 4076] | -0.095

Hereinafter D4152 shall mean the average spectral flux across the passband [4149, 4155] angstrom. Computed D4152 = 9.35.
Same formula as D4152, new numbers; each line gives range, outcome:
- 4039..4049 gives 10.5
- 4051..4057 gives 10.6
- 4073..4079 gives 10.8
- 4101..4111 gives 12.6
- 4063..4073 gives 10.5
